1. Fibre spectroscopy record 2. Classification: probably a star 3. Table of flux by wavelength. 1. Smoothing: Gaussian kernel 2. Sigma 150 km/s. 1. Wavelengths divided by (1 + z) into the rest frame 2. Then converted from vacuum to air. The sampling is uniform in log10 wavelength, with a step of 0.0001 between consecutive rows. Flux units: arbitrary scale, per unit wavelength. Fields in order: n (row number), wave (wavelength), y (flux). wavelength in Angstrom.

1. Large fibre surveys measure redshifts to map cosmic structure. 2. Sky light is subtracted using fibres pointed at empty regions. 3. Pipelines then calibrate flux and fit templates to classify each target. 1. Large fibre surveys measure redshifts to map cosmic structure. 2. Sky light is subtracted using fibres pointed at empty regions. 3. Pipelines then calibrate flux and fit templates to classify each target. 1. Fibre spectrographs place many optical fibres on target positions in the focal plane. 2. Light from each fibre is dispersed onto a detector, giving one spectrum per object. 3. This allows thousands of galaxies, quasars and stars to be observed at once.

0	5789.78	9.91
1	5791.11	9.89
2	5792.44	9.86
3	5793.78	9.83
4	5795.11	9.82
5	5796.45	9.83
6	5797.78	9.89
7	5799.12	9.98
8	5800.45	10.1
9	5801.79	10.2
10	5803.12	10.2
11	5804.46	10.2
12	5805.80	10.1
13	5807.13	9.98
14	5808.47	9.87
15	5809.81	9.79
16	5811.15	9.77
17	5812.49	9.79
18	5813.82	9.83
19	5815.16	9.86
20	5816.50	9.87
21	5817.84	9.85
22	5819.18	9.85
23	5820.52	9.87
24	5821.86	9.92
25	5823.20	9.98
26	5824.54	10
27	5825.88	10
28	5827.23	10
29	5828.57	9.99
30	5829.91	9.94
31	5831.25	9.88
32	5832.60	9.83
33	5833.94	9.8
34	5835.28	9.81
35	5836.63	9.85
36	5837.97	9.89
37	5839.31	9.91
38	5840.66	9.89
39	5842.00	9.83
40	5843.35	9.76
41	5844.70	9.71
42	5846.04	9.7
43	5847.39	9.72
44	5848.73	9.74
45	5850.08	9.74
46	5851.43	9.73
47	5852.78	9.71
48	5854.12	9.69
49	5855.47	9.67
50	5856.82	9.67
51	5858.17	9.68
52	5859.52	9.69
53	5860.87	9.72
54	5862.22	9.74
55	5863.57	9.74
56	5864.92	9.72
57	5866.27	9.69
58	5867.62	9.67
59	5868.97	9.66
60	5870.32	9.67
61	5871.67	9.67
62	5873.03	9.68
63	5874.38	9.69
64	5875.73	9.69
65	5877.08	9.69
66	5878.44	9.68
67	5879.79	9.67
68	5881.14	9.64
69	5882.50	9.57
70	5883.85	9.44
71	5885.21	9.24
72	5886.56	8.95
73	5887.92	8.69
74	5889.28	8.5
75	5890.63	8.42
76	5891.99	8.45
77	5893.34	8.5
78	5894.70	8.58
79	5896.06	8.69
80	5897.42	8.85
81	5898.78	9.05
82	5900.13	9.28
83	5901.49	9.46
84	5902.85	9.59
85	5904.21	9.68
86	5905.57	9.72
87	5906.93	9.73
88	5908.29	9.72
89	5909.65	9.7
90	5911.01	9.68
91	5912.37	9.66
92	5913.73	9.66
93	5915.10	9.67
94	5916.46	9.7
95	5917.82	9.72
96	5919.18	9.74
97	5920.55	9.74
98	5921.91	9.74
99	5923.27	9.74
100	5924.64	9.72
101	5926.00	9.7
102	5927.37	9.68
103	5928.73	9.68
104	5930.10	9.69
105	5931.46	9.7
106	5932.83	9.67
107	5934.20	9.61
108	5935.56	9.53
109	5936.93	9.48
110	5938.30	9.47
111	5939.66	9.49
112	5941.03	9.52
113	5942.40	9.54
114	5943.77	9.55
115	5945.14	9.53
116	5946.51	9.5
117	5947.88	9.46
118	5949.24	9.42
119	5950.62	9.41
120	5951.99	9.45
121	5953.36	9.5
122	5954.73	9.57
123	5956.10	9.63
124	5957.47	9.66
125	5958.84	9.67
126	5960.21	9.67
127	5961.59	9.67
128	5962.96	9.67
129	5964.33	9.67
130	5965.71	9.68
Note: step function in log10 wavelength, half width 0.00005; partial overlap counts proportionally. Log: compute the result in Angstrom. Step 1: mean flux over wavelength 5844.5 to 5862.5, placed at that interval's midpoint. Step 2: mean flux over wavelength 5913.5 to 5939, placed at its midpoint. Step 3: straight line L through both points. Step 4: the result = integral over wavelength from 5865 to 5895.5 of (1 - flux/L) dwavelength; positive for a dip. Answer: 1.2 Angstrom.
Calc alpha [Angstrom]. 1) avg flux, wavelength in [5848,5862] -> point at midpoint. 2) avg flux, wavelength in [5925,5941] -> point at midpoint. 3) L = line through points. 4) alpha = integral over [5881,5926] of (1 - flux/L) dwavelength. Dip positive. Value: 1.41 Angstrom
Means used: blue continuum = 9.7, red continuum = 9.61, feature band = 9.34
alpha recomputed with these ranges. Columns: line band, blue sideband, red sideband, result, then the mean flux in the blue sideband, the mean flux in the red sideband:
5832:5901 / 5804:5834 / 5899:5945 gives 2.0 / 9.91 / 9.63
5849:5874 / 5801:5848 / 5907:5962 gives 0.3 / 9.9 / 9.62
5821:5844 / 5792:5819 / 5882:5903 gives -0.7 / 9.93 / 8.93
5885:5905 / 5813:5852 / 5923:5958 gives 1.6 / 9.85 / 9.57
